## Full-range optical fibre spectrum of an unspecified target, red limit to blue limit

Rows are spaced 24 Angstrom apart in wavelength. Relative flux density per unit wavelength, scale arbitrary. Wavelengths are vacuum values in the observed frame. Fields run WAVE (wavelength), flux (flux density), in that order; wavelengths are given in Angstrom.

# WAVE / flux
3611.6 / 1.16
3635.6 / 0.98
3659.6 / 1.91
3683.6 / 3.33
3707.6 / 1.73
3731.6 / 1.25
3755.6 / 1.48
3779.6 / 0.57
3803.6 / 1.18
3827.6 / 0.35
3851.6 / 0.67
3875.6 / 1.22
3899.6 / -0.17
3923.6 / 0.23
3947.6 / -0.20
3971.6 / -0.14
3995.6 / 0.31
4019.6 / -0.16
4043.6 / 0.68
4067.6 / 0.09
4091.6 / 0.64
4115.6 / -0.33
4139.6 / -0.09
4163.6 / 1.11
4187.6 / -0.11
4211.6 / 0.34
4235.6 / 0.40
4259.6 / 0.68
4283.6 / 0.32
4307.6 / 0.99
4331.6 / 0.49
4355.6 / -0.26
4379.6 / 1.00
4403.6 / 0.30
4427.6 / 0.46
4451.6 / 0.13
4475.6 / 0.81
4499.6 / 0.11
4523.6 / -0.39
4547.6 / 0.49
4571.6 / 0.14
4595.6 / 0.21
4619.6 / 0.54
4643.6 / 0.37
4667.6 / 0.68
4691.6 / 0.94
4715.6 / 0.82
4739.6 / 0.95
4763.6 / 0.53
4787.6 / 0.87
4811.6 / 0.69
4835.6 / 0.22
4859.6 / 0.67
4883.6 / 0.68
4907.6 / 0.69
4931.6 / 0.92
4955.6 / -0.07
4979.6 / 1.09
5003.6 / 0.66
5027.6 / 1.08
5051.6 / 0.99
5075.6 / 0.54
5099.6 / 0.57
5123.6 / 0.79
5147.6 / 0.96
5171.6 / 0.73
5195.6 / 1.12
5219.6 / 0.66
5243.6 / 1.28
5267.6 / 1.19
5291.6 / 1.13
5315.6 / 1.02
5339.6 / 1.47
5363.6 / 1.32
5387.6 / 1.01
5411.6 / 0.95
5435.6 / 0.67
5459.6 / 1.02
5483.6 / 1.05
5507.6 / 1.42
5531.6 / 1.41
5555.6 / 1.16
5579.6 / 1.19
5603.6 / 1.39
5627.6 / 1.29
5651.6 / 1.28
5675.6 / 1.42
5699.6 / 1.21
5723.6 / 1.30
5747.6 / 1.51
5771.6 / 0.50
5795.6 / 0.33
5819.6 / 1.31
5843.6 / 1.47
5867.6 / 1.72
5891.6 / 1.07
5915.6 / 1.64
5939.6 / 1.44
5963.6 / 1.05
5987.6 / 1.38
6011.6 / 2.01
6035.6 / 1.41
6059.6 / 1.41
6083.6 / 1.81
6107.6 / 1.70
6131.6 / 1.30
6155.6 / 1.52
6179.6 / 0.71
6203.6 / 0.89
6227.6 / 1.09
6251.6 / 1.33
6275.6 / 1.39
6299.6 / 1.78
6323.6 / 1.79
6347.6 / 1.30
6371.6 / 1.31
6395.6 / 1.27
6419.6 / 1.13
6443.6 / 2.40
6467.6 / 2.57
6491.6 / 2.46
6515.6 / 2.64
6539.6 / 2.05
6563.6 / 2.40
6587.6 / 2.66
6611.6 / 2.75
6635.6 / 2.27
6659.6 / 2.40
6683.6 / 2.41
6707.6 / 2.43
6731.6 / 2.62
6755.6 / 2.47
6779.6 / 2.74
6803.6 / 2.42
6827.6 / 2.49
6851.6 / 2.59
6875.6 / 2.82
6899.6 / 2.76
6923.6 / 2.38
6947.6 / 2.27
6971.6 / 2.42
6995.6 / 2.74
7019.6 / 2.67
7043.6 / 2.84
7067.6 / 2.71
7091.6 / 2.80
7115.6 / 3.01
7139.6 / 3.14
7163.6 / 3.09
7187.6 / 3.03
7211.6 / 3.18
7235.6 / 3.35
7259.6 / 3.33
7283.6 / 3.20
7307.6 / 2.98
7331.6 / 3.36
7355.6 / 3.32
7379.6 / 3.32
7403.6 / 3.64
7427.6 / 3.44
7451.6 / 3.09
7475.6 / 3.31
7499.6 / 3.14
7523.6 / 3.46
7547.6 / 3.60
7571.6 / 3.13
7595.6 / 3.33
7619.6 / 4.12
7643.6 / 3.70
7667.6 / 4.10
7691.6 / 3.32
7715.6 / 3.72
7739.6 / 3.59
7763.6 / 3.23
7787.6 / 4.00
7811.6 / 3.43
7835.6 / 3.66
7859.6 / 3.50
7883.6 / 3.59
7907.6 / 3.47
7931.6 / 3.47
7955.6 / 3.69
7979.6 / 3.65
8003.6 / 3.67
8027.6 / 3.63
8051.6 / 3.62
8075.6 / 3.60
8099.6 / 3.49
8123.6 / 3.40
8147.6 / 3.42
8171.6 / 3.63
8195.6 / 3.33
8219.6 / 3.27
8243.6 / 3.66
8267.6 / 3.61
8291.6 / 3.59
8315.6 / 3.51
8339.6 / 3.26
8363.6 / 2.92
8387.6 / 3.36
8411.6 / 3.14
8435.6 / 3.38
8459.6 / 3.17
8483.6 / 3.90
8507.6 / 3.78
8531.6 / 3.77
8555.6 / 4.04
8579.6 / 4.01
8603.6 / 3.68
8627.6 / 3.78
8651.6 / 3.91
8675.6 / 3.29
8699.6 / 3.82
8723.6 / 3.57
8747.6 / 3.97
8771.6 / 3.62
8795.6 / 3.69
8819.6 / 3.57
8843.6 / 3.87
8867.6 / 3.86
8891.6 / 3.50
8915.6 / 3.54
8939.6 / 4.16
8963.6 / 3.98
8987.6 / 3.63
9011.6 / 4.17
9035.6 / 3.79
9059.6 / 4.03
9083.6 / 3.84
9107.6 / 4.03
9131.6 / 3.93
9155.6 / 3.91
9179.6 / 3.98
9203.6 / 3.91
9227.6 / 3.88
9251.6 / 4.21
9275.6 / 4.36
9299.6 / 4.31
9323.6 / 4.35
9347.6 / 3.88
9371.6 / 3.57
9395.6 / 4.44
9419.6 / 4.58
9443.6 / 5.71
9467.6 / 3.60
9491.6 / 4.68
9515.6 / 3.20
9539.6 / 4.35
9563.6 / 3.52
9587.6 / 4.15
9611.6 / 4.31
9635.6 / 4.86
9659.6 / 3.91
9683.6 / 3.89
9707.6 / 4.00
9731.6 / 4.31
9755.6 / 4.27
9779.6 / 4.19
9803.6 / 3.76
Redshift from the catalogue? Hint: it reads 0.614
